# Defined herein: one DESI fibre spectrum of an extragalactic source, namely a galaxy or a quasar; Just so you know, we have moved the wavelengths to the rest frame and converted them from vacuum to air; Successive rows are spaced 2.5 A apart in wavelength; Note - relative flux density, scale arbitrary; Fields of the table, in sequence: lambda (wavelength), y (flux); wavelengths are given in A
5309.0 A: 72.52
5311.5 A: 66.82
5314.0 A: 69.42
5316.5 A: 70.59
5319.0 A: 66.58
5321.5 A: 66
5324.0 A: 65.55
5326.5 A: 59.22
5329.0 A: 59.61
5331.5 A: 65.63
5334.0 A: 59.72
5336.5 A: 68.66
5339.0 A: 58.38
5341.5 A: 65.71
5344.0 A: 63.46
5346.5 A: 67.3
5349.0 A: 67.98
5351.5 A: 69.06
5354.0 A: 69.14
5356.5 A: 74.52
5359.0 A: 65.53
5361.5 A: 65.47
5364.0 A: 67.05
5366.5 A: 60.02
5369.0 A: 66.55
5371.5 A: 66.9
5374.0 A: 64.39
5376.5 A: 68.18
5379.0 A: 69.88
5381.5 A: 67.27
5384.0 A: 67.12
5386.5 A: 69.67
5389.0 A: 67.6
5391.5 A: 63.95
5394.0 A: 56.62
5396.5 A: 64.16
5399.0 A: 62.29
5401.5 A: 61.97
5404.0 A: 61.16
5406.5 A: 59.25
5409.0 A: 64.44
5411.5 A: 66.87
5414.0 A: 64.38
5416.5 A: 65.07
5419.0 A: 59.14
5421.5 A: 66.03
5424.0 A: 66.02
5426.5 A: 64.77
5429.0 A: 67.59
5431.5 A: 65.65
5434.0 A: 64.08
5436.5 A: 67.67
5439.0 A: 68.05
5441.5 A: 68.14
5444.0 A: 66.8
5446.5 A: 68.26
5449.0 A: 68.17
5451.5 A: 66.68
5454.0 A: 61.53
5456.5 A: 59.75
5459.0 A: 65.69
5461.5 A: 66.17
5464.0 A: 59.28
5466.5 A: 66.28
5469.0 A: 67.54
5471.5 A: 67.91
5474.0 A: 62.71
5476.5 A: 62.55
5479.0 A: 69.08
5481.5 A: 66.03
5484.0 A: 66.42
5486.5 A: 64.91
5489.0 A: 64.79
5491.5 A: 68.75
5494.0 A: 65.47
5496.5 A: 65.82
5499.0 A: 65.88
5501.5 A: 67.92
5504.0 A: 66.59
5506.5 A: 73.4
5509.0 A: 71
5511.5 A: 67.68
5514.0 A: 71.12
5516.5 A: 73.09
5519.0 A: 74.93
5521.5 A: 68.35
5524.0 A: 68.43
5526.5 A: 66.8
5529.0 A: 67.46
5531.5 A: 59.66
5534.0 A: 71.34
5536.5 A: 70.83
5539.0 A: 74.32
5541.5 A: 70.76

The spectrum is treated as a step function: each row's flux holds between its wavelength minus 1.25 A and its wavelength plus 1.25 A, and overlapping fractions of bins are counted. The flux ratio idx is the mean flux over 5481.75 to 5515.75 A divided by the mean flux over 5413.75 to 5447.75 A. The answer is 1.03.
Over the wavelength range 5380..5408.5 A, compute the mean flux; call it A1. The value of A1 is 63.8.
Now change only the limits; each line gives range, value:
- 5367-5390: 67.3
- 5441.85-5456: 66.1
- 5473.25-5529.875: 67.8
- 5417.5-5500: 65.6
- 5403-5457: 65.1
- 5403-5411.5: 62.4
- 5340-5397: 66.4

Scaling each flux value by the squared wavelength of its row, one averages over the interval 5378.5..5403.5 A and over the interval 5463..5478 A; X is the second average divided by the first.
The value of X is 1.0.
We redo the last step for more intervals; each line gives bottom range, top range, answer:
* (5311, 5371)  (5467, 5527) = 1.09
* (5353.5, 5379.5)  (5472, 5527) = 1.06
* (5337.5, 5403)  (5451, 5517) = 1.05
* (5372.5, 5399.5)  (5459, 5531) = 1.07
